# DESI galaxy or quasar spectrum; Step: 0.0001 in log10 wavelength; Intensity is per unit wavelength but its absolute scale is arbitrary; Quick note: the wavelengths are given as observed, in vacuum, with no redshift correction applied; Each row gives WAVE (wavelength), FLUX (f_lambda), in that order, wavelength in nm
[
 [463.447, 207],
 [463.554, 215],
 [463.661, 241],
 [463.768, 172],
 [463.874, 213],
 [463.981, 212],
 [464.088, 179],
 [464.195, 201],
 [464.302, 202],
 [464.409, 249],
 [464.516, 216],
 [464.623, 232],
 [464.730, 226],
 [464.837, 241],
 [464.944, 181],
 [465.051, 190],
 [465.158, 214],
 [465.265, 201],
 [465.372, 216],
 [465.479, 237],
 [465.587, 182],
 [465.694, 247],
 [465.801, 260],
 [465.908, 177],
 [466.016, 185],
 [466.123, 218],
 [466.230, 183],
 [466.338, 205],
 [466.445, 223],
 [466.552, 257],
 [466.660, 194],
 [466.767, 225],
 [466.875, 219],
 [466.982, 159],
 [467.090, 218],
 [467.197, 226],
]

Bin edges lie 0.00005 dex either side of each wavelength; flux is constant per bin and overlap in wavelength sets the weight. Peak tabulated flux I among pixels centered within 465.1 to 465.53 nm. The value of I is 237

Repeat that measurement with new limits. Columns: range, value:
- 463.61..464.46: 249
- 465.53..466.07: 260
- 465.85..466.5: 223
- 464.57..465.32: 241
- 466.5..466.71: 257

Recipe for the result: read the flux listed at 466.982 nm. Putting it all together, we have 159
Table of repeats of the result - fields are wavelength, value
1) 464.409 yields 249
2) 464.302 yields 202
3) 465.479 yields 237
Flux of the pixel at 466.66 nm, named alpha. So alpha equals 194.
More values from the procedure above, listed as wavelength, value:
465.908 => 177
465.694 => 247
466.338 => 205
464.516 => 216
